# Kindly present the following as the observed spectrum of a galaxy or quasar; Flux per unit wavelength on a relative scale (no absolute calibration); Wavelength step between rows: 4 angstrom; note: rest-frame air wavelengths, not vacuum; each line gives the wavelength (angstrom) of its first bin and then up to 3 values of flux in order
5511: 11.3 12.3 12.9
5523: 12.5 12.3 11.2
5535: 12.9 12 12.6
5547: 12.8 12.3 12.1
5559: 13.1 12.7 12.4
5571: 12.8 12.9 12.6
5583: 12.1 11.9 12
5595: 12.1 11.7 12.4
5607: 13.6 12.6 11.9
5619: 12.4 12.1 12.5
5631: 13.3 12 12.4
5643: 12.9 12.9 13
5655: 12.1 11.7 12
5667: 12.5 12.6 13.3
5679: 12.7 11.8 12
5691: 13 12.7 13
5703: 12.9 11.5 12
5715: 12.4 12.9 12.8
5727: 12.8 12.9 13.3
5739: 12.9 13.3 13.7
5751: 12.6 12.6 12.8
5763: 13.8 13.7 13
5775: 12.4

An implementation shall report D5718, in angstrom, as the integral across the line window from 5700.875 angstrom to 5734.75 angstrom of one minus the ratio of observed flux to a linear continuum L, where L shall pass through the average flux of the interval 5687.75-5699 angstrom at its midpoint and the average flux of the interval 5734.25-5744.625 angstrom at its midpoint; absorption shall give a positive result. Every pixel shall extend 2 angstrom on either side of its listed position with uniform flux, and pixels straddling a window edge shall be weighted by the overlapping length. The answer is 1.1 angstrom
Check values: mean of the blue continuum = 12.8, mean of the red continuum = 13.1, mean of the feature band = 12.6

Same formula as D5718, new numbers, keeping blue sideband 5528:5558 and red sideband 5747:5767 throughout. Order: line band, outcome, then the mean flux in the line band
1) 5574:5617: 0.56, 12.3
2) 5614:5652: 0.28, 12.5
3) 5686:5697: 0.20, 12.6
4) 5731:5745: -0.11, 13.1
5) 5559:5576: -0.47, 12.7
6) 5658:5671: 0.59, 12.2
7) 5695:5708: 0.32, 12.6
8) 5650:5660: 0.37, 12.2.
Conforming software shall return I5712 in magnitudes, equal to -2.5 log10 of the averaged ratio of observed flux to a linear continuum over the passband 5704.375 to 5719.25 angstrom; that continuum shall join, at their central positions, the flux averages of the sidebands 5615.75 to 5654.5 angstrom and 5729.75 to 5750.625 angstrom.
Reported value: 0.08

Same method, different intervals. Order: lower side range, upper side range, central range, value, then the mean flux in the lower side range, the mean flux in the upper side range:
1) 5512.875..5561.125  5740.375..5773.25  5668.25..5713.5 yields 0.038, 12.4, 13.2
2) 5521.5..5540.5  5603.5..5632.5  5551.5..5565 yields -0.025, 12.2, 12.6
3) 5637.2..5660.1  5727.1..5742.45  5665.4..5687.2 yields 0.015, 12.5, 13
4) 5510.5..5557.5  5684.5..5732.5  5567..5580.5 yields -0.031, 12.3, 12.6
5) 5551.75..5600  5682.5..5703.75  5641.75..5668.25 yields 0.009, 12.4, 12.6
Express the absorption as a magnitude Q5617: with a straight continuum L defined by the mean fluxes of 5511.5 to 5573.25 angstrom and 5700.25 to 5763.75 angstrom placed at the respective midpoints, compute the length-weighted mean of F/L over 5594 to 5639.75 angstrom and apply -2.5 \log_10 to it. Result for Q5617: 0.01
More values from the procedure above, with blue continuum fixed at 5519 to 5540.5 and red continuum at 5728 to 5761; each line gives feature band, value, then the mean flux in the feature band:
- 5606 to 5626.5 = 0.01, 12.5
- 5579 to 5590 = 0.03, 12.1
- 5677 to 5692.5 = 0.04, 12.4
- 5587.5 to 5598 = 0.04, 12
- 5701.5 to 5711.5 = 0.07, 12.1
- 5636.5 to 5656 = 0.00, 12.7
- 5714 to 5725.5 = 0.02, 12.7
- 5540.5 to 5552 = -0.02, 12.6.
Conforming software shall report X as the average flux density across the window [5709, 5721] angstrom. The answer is 12.4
